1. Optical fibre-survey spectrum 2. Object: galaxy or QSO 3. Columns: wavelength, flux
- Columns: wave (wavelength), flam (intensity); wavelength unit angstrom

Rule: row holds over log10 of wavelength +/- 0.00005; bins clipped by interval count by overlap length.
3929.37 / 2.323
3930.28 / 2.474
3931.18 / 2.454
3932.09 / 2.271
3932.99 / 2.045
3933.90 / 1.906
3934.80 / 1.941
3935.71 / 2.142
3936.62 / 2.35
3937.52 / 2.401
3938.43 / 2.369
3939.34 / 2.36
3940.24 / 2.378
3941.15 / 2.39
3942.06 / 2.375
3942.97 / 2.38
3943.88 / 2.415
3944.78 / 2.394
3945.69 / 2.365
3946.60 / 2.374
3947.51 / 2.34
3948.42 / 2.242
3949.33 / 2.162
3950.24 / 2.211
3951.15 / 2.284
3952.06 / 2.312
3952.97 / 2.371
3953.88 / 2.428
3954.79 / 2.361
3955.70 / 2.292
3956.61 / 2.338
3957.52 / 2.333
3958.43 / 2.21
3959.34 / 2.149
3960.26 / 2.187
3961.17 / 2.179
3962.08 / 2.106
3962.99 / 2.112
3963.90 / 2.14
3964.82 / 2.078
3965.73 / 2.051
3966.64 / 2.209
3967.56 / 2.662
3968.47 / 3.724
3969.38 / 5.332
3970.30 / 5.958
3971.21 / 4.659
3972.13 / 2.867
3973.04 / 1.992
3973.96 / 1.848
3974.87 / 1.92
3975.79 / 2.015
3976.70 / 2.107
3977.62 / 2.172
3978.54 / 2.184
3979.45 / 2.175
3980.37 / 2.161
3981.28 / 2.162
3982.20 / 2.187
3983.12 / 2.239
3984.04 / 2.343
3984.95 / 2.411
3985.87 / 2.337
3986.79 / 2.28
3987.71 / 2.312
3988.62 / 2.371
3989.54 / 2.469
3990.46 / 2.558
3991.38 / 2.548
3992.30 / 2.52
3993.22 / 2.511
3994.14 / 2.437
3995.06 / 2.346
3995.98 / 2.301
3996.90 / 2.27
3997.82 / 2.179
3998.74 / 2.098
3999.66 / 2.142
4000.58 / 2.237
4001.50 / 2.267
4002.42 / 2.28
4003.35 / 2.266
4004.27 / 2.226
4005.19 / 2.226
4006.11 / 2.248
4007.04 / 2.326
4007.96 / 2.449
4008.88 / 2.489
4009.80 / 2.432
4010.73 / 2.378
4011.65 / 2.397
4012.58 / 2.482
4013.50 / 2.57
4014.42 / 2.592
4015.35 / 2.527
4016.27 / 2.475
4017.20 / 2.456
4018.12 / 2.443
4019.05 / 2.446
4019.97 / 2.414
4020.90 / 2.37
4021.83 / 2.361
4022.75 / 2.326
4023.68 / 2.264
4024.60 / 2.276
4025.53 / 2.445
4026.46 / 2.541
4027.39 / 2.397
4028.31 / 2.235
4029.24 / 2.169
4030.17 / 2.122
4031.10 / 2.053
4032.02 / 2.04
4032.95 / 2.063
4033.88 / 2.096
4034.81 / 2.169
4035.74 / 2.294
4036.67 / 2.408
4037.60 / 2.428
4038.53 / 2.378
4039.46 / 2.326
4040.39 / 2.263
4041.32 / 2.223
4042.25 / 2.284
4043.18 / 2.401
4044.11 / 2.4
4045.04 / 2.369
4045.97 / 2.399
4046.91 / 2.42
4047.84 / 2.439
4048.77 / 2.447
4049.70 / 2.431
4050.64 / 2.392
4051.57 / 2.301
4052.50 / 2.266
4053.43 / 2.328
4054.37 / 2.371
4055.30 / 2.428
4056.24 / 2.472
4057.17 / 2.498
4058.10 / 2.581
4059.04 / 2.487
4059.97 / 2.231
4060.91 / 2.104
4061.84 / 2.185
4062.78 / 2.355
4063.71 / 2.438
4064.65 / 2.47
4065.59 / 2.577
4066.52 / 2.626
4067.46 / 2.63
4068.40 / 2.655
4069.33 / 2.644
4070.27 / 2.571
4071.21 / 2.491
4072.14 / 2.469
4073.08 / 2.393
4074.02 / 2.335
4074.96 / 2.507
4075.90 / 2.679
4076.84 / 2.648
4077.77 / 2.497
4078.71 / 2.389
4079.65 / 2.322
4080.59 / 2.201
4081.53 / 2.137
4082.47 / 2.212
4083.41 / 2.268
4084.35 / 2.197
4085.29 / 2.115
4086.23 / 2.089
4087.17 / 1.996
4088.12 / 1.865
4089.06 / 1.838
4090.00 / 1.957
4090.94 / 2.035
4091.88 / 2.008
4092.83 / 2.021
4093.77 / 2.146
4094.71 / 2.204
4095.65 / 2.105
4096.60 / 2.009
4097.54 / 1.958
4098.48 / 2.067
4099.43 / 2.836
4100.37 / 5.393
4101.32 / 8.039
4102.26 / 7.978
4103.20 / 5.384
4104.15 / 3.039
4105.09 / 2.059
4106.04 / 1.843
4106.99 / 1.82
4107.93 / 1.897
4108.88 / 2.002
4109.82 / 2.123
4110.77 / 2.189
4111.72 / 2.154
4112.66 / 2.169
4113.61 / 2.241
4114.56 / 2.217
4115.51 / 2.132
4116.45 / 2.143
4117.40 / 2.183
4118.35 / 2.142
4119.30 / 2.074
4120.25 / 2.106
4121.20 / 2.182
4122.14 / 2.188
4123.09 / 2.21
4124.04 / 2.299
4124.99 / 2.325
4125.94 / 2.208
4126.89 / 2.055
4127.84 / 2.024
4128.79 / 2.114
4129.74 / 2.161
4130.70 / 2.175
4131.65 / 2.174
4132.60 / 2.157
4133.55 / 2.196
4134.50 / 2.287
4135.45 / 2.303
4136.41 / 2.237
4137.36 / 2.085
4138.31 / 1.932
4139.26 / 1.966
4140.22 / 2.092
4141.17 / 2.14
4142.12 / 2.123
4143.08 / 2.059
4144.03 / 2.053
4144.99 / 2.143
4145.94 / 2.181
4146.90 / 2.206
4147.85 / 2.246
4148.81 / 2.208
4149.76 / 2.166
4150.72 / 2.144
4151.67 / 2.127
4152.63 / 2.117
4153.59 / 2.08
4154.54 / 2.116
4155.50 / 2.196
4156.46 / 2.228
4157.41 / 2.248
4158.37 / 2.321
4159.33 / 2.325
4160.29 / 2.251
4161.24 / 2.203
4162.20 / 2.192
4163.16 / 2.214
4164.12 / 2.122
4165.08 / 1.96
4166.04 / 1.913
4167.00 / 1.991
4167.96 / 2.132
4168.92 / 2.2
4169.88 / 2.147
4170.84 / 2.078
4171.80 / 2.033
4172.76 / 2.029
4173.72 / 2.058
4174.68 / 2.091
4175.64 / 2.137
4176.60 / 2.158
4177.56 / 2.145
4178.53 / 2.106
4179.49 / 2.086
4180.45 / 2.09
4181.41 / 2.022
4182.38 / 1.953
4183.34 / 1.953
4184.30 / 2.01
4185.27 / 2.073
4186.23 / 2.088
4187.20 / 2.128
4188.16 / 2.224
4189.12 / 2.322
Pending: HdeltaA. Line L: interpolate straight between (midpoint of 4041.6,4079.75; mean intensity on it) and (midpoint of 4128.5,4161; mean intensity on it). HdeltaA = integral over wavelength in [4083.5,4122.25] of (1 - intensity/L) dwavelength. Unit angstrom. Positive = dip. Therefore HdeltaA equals -4.5 angstrom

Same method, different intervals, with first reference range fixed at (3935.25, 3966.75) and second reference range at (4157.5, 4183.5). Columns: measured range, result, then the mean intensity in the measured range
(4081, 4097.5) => 0.8 angstrom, 2.07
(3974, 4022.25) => -1.8 angstrom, 2.33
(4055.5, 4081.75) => -3.1 angstrom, 2.45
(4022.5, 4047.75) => -0.9 angstrom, 2.29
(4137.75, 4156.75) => 0.0 angstrom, 2.12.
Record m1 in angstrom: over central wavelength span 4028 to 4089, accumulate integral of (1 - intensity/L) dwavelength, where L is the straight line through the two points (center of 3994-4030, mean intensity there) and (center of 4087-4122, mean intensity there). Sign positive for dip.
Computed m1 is 3.5 angstrom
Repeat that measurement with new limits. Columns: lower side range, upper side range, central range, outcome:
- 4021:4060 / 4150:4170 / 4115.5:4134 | 0.36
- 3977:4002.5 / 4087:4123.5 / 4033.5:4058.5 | 0.83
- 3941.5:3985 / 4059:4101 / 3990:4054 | 2.19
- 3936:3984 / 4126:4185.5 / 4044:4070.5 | -1.59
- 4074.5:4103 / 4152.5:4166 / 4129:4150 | 1.61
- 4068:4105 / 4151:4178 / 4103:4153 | 4.55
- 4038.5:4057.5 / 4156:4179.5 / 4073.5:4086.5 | -0.13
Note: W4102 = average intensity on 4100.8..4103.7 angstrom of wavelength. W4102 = 7.07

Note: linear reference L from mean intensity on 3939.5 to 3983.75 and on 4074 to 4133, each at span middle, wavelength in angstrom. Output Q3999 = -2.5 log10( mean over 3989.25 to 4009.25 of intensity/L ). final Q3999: 0.06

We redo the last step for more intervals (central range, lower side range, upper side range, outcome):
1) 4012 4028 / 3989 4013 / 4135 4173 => -0.050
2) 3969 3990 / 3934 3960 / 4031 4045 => -0.146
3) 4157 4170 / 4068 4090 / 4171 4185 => -0.029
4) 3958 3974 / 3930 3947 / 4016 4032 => -0.219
